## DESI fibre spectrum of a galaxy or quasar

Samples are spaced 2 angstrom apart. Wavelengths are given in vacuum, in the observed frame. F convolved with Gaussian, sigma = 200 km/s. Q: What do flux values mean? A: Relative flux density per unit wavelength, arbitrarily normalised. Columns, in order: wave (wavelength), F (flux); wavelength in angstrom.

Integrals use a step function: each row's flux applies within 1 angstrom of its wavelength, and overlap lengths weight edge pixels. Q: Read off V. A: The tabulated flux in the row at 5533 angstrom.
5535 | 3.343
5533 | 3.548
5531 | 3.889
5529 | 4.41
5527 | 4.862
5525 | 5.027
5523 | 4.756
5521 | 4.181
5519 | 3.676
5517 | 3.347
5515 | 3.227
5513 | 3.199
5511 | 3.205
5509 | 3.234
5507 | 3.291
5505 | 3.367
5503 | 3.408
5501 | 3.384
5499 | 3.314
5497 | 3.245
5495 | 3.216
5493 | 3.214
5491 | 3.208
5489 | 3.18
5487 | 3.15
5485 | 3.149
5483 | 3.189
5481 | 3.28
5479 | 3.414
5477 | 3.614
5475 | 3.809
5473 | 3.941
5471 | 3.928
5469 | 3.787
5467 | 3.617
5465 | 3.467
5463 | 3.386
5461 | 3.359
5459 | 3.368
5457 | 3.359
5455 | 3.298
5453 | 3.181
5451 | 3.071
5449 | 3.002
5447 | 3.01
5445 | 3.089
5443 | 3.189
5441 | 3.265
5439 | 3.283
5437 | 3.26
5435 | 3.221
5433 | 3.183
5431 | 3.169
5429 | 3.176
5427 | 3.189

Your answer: 3.548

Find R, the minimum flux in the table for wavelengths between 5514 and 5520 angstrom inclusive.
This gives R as 3.227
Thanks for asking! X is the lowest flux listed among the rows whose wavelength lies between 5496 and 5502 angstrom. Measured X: 3.245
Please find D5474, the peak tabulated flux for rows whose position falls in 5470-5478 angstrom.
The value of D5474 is 3.941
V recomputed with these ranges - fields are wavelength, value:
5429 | 3.176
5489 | 3.18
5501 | 3.384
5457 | 3.359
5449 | 3.002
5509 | 3.234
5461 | 3.359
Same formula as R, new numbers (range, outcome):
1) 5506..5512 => 3.205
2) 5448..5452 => 3.002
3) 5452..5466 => 3.181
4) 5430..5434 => 3.169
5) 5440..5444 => 3.189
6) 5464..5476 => 3.467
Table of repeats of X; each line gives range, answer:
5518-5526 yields 3.676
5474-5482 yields 3.28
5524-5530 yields 4.41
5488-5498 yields 3.18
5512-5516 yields 3.199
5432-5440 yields 3.183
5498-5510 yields 3.234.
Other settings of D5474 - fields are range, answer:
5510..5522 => 4.181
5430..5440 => 3.283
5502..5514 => 3.408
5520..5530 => 5.027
